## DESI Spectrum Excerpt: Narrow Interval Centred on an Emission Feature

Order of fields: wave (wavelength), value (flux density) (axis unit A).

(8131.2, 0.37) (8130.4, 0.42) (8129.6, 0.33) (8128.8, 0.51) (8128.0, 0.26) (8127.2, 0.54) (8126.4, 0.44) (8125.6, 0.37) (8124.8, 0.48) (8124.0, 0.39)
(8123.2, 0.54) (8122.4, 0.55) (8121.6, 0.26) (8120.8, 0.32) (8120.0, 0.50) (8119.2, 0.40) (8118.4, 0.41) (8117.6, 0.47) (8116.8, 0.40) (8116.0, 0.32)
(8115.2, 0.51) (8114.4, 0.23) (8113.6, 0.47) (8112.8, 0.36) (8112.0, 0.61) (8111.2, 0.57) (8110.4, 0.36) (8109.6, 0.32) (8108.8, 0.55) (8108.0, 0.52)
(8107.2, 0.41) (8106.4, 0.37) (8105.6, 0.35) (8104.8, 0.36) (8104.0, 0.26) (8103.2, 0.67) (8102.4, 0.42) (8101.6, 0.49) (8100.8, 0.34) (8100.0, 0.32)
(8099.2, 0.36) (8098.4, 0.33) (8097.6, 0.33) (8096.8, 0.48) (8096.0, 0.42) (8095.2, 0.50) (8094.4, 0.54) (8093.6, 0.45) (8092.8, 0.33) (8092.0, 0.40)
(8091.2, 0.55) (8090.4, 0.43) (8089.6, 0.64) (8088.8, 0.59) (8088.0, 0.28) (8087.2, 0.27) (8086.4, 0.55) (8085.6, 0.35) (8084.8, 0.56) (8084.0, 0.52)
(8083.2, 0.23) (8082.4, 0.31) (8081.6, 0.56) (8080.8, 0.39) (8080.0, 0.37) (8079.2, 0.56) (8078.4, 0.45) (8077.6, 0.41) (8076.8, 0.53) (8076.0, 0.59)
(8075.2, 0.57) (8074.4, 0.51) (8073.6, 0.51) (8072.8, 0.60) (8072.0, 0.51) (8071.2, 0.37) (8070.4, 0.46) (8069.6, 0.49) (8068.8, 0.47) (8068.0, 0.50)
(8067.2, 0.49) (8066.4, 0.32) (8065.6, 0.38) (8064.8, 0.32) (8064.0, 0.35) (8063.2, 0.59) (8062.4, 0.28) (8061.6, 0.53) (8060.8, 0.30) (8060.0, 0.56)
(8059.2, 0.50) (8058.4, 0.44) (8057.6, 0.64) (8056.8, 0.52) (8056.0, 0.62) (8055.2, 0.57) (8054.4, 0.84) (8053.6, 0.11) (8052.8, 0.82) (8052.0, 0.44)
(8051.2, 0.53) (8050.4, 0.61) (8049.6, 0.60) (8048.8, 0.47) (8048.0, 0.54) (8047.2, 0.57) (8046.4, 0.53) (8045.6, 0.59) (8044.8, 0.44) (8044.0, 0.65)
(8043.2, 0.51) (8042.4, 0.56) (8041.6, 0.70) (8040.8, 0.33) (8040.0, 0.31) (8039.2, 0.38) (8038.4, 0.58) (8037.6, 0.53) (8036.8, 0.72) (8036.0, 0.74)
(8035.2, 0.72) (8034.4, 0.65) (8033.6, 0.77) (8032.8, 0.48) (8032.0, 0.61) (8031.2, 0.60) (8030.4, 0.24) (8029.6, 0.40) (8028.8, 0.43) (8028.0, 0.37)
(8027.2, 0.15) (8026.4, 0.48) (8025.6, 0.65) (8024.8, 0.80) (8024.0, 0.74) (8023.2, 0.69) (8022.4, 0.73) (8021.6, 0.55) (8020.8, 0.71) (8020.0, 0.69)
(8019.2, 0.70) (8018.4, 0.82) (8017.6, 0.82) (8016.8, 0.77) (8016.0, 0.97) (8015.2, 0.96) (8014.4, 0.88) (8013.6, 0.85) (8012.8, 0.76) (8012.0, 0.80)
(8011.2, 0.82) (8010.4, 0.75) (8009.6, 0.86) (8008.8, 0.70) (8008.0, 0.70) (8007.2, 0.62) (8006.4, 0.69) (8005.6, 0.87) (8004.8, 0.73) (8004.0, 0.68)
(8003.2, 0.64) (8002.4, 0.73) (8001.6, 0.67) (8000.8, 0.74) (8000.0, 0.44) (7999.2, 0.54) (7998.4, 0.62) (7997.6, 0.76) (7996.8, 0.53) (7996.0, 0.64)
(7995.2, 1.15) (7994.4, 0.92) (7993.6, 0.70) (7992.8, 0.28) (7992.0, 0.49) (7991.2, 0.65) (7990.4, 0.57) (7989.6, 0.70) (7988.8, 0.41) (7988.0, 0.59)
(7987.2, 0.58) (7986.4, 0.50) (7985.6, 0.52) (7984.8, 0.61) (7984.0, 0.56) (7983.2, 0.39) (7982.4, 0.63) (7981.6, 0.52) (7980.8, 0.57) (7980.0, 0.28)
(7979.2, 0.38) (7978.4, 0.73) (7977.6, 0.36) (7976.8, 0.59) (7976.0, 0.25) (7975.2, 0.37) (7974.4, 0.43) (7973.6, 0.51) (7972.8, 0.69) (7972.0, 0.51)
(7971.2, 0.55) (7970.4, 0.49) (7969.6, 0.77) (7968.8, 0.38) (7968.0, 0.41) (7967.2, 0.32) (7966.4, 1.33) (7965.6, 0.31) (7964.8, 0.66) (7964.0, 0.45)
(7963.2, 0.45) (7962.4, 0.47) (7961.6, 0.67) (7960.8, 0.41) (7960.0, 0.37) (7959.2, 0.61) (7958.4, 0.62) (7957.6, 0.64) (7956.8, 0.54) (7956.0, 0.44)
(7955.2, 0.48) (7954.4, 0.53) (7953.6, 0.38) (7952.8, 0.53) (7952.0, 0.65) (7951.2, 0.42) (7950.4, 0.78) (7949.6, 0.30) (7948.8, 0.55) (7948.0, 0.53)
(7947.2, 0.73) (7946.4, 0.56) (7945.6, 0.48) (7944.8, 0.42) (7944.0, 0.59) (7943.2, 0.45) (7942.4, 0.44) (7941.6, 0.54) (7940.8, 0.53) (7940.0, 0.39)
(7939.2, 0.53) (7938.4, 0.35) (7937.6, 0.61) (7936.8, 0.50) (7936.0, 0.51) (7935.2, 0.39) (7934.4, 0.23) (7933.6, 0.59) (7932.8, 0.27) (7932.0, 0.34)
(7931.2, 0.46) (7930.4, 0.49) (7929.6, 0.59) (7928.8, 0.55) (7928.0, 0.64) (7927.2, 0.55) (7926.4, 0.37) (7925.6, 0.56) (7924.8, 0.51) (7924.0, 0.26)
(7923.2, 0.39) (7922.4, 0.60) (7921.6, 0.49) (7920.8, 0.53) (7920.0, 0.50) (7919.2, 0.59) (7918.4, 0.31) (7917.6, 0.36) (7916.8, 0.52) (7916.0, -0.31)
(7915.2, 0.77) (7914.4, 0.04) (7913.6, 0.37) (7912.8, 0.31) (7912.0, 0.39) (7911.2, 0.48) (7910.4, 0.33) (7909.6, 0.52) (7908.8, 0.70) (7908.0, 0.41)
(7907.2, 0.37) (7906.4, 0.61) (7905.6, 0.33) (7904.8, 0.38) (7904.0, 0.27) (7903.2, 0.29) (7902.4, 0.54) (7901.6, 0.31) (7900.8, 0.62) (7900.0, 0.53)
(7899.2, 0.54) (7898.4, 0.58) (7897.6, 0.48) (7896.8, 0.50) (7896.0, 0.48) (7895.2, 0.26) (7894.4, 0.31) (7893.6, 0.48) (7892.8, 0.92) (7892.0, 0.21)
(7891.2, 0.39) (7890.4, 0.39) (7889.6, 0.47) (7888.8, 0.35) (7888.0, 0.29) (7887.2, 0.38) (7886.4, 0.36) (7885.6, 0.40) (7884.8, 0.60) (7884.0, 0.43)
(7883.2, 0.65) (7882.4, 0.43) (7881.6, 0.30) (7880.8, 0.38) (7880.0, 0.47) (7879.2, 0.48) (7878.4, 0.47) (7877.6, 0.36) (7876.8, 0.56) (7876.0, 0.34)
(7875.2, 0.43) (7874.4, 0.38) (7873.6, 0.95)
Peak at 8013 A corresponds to C III] 1909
